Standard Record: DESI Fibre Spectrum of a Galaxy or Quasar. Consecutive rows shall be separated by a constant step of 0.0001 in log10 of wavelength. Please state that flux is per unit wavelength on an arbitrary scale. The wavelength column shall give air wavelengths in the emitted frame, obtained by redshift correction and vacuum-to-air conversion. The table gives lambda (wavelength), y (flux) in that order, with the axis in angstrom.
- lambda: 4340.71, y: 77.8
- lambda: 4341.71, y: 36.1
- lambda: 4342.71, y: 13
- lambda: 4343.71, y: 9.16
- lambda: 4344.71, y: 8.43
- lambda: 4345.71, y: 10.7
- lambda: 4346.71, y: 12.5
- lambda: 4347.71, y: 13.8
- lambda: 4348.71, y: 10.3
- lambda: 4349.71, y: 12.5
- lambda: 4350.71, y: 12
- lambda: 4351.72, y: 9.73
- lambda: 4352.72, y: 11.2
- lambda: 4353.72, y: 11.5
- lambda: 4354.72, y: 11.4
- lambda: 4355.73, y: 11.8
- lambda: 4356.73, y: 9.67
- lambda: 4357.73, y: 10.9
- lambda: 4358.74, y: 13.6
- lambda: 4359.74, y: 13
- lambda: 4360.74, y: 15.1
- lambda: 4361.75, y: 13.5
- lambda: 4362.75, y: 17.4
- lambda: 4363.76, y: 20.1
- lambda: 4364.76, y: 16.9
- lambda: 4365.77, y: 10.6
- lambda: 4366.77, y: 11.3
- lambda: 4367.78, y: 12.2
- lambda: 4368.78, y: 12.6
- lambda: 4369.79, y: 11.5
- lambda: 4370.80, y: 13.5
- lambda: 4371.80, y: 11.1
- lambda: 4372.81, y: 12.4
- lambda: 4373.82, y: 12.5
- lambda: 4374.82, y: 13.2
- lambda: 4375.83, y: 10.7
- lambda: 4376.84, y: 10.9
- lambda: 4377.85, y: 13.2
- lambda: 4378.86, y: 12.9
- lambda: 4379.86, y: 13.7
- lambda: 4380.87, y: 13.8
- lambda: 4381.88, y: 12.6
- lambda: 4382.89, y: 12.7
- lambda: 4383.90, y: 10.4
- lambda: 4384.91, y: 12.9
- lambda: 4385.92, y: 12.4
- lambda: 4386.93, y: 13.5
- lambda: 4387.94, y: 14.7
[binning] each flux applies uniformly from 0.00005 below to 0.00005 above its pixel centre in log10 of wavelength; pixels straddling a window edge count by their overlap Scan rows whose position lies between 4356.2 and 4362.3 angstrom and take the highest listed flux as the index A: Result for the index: 15.1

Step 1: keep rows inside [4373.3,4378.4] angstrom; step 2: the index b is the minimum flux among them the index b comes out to 10.7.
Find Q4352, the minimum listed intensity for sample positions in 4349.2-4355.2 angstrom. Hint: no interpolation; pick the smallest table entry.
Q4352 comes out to 9.73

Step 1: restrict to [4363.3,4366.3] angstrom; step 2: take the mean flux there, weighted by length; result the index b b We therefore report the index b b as 15.8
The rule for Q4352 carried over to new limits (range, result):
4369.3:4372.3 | 11.1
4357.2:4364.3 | 10.9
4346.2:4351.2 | 10.3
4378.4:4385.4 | 10.4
